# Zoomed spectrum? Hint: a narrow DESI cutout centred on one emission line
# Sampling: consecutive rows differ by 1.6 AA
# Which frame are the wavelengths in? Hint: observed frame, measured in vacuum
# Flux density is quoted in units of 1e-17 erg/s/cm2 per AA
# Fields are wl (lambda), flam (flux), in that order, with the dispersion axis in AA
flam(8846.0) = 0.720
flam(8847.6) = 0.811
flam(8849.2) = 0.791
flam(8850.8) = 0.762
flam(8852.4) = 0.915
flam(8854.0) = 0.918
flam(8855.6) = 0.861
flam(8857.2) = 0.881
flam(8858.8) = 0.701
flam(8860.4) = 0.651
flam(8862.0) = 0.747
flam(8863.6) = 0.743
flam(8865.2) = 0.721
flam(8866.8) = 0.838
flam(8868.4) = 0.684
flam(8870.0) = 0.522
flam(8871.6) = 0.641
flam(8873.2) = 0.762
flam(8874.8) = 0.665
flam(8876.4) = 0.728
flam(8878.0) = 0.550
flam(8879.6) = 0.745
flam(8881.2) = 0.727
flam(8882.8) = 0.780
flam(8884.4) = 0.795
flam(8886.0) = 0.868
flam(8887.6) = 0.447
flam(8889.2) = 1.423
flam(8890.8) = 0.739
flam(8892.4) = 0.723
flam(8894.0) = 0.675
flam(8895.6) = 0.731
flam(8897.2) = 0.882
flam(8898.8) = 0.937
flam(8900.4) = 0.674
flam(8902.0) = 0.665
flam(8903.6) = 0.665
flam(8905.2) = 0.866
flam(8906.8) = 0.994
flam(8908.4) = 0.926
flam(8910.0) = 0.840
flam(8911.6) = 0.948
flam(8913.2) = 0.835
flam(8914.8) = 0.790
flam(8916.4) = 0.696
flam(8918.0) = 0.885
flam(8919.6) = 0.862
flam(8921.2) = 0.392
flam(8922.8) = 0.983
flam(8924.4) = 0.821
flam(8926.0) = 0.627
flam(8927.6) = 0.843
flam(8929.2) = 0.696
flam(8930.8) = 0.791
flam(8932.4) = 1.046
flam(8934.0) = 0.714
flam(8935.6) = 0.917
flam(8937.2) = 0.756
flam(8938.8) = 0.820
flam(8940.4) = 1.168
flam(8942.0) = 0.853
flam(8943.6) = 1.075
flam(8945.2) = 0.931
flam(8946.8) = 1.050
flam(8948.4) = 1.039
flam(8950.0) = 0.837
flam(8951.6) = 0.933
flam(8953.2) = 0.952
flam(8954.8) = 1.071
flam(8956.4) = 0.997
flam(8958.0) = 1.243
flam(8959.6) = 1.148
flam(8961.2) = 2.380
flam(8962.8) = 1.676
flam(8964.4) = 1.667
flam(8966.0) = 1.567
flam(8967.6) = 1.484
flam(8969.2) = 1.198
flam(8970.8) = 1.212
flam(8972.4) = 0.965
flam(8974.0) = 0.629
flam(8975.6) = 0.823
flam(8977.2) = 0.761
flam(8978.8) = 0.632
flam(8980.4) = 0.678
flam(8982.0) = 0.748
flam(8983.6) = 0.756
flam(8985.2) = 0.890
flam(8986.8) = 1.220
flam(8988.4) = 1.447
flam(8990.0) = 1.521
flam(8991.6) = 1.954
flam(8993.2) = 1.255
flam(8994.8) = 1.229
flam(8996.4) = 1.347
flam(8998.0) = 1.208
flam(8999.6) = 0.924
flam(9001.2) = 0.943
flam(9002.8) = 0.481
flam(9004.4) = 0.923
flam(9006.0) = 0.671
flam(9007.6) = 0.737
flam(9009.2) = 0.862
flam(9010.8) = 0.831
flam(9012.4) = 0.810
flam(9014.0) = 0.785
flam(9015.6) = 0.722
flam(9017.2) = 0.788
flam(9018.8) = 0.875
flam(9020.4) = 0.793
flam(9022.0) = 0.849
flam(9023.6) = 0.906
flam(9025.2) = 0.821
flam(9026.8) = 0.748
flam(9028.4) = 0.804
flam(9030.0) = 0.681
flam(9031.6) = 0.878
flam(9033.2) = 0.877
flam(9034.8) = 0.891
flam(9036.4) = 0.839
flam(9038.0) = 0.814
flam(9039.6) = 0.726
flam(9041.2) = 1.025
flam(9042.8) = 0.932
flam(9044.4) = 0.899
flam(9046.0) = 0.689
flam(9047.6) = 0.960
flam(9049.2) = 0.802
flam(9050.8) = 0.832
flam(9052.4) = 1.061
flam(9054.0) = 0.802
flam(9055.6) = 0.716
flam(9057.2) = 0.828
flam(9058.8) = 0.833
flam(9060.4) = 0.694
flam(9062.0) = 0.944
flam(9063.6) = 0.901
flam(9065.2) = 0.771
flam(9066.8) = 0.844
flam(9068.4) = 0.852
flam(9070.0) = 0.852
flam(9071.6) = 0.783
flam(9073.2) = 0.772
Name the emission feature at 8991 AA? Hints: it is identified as [N II] 6583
